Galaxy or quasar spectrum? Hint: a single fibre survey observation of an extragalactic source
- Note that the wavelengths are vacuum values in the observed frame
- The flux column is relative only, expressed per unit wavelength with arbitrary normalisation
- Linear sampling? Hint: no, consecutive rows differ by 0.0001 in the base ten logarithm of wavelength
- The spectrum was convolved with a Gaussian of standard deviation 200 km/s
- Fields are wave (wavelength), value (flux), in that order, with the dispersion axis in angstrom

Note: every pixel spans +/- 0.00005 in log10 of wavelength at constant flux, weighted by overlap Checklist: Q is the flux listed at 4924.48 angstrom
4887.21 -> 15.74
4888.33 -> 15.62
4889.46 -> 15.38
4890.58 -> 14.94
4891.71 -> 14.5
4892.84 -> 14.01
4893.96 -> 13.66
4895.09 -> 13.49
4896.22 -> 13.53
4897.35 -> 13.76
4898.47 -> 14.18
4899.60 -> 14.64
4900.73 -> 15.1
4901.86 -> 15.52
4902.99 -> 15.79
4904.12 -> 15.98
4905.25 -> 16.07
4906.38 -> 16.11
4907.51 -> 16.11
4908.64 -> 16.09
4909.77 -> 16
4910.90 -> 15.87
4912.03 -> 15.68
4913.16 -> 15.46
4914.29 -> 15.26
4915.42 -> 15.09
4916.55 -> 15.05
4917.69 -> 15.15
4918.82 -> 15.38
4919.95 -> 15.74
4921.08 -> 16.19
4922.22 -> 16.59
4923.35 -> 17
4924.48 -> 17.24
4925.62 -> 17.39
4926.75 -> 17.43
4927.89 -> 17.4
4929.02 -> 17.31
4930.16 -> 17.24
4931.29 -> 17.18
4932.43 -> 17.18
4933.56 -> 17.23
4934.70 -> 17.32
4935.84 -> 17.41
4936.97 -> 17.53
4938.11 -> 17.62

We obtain 17.24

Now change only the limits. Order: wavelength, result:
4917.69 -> 15.15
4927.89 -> 17.4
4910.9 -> 15.87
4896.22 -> 13.53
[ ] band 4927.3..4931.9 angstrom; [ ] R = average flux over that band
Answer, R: 17.3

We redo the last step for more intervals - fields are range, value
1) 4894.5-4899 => 13.7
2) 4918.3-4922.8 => 16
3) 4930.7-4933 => 17.2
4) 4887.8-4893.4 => 14.9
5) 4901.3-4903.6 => 15.6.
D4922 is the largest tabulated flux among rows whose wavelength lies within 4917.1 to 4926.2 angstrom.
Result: 17.39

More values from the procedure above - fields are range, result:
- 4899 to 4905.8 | 16.07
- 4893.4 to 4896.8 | 13.66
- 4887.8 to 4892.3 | 15.62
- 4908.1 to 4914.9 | 16.09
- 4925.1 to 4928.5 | 17.43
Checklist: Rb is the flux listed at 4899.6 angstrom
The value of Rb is 14.64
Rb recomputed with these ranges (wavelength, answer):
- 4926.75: 17.43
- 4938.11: 17.62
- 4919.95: 15.74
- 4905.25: 16.07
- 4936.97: 17.53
